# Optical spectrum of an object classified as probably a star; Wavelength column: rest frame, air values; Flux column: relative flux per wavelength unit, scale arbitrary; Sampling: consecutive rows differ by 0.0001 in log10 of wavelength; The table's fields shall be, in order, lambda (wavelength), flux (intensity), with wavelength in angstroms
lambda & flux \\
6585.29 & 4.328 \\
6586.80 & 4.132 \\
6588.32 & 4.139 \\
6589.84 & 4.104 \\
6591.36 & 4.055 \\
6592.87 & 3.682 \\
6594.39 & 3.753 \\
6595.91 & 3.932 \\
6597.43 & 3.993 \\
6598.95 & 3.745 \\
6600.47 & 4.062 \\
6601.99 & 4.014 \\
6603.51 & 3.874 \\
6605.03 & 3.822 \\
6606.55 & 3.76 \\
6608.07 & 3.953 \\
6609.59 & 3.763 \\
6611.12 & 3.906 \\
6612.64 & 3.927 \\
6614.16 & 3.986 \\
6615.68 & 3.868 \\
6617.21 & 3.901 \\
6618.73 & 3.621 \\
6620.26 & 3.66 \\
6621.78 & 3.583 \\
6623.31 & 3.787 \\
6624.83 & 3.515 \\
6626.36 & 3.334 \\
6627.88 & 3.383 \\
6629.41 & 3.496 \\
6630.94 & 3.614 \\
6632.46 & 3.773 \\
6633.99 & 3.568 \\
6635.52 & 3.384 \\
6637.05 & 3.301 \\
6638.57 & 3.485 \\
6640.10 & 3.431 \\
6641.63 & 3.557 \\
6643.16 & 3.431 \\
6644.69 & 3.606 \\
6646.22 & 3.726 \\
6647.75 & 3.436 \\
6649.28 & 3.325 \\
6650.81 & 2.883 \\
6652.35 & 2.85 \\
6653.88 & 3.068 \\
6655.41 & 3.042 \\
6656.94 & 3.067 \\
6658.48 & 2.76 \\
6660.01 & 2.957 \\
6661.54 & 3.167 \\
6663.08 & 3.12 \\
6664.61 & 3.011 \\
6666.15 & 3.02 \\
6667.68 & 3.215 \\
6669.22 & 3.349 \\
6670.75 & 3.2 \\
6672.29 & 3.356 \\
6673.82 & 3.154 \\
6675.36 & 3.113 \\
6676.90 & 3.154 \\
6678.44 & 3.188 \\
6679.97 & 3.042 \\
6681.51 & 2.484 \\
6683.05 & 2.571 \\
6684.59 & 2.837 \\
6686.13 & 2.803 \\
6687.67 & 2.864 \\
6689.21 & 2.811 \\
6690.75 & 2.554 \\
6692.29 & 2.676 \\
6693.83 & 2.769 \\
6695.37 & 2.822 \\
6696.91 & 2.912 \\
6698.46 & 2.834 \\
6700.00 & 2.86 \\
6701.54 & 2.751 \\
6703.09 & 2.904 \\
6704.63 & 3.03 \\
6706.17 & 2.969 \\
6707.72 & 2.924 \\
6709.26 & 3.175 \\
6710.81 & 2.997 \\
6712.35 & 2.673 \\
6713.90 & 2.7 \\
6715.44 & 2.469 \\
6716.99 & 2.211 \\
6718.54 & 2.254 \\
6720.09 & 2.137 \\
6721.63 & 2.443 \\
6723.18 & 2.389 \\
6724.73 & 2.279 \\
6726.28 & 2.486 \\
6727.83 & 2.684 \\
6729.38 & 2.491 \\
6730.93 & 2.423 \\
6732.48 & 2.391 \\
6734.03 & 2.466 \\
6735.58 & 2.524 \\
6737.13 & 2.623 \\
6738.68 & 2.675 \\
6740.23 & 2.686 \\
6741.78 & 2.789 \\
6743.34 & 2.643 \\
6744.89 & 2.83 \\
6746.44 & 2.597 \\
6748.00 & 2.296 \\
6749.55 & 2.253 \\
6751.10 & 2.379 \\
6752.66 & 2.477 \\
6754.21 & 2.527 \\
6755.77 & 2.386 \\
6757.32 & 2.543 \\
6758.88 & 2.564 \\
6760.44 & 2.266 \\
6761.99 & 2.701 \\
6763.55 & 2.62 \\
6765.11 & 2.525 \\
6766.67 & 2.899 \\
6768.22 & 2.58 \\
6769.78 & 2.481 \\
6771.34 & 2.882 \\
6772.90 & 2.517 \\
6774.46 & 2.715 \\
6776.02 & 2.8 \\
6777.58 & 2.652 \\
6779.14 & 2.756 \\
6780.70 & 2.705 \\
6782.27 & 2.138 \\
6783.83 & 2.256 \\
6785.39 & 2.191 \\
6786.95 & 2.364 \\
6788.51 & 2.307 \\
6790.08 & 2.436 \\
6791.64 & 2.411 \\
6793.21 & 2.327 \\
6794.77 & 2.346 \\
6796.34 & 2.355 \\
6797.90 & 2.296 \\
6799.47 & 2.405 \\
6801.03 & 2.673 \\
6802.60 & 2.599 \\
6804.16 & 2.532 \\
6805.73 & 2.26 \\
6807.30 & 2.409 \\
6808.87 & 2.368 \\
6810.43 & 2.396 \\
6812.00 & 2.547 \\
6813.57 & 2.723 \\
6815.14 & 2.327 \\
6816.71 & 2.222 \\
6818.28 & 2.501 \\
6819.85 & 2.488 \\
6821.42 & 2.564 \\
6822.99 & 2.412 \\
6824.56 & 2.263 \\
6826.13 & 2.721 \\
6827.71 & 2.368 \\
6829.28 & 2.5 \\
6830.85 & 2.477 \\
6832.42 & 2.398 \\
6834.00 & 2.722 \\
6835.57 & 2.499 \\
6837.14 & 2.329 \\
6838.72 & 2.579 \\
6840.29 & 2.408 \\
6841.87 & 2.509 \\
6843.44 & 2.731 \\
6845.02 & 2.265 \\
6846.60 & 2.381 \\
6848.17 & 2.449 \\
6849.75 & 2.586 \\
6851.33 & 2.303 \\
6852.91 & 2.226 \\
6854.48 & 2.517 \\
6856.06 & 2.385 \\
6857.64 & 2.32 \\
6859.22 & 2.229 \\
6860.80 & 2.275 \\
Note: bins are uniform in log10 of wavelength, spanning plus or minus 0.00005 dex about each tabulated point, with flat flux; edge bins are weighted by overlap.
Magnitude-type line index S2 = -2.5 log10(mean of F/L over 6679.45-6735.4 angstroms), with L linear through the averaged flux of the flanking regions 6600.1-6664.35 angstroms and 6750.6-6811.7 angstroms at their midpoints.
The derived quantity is 0.13 mag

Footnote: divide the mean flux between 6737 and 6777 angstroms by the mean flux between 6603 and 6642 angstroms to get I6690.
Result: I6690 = 0.7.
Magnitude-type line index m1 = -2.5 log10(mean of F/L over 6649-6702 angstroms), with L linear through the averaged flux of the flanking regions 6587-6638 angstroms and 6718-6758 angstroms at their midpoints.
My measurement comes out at 0.06 mag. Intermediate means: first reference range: 3.77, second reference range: 2.49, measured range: 2.96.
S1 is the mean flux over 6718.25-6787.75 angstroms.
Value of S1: 2.52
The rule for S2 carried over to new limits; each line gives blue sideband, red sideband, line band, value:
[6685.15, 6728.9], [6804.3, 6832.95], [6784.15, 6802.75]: 0.052 mag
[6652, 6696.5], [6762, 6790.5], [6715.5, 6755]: 0.100 mag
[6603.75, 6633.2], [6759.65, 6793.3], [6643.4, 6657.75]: 0.082 mag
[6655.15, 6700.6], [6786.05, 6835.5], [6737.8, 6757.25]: 0.059 mag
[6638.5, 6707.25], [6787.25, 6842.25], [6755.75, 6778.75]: 0.011 mag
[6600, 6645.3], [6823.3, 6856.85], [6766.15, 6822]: 0.097 mag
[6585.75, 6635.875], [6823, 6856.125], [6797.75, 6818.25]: 0.083 mag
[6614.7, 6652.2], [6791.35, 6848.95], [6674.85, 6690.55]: 0.131 mag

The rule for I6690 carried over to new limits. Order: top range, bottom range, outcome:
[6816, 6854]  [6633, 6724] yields 0.82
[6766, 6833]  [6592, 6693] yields 0.73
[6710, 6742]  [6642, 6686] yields 0.81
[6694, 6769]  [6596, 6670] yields 0.74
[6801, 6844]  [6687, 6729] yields 0.92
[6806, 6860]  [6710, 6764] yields 0.97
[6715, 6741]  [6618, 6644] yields 0.69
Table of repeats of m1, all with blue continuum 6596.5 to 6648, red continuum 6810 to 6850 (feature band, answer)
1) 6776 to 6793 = 0.13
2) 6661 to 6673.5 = 0.08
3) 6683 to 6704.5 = 0.17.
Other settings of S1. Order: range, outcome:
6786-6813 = 2.41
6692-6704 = 2.82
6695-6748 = 2.64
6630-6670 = 3.28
